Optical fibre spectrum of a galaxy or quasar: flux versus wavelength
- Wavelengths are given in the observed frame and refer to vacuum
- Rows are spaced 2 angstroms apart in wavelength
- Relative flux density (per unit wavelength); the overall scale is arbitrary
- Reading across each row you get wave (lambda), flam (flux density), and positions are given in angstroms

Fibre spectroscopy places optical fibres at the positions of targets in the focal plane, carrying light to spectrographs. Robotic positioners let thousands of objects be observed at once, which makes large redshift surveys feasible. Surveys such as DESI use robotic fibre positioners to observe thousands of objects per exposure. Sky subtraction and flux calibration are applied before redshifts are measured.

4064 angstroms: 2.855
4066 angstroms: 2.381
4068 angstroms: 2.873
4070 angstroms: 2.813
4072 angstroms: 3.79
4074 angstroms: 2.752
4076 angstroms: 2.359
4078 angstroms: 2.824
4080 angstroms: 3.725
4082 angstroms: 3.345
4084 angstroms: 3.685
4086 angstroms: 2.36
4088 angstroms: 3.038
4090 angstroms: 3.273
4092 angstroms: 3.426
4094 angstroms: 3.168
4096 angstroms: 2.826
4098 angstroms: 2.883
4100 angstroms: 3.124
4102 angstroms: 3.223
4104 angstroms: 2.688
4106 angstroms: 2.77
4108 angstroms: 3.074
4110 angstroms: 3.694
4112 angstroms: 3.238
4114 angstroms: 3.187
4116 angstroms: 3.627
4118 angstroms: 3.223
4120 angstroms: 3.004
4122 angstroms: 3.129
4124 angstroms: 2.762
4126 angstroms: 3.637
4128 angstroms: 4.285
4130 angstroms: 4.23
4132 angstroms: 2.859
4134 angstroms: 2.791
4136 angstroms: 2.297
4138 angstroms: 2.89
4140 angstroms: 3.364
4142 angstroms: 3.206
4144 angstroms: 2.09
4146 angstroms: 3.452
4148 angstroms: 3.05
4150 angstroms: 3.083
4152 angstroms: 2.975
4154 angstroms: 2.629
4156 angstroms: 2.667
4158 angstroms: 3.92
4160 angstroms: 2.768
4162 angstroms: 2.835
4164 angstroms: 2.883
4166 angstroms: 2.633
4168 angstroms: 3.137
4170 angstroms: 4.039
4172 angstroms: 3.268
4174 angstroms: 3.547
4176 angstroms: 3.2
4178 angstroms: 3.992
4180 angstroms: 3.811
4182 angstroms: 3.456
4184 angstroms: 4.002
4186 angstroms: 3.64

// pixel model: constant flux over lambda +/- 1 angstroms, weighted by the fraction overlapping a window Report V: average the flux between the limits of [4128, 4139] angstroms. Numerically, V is 3.13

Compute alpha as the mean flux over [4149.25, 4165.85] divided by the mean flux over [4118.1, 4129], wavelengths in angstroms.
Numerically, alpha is 0.88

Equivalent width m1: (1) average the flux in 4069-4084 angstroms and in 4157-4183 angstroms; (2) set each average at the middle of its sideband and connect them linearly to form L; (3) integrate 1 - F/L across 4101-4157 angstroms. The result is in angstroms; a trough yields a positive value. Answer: 2.3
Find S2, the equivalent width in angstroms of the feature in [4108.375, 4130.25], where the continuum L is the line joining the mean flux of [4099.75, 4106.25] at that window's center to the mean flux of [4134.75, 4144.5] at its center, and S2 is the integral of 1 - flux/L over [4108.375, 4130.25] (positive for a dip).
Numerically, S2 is -4.0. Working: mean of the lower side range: 2.95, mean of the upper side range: 2.8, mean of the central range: 3.42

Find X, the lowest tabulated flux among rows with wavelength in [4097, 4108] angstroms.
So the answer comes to 2.688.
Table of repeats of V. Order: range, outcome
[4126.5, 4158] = 3.09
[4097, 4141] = 3.18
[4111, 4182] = 3.2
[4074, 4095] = 3.1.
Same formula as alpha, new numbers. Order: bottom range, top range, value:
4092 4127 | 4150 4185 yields 1.04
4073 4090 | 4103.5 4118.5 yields 1.06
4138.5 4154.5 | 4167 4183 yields 1.19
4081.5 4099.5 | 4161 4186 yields 1.10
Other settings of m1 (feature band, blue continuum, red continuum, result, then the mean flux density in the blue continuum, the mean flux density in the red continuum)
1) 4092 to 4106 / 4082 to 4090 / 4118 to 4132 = 0.91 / 3.1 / 3.44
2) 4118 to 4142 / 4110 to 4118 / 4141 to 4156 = -0.34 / 3.38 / 2.91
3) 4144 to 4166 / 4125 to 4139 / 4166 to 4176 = 2.47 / 3.28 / 3.38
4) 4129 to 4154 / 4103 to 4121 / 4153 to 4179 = 1.36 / 3.17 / 3.19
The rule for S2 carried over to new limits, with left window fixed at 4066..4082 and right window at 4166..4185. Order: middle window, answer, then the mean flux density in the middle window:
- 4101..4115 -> 0.3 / 3.12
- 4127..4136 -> -0.2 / 3.4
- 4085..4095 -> 0.1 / 3.05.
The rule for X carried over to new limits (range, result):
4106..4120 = 2.77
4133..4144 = 2.09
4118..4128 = 2.762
